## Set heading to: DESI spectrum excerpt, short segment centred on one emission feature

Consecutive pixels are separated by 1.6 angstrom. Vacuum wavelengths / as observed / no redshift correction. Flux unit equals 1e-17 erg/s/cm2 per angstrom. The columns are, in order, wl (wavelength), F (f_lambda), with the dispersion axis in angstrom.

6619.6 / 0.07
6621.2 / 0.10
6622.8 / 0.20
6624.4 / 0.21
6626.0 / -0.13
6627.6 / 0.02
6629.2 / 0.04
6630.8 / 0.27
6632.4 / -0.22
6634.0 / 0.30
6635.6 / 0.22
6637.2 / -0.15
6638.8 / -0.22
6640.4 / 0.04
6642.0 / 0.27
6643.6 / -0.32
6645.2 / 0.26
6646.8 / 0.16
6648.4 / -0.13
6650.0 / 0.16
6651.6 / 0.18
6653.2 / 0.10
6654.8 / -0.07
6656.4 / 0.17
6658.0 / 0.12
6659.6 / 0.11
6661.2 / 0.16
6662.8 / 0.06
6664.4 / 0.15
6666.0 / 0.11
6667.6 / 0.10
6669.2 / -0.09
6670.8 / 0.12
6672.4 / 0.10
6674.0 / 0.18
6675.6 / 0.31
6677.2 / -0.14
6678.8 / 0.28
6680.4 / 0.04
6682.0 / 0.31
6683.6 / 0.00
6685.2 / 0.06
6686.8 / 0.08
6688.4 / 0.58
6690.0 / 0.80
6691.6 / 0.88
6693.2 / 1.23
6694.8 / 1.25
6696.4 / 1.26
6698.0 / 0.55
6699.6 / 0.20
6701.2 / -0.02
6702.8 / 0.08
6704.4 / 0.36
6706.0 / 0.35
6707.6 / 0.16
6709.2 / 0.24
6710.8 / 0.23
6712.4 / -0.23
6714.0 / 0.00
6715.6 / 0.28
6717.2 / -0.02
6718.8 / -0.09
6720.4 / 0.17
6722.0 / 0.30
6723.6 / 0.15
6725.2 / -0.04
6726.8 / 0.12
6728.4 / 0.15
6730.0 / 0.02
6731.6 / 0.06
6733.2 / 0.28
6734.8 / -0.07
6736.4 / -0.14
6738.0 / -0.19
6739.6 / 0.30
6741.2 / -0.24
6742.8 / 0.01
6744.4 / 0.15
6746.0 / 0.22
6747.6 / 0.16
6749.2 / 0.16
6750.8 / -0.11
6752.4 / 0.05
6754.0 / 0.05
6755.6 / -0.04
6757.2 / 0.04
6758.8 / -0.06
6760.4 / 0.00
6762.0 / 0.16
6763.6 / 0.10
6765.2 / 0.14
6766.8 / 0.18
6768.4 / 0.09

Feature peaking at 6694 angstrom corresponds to [O II]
